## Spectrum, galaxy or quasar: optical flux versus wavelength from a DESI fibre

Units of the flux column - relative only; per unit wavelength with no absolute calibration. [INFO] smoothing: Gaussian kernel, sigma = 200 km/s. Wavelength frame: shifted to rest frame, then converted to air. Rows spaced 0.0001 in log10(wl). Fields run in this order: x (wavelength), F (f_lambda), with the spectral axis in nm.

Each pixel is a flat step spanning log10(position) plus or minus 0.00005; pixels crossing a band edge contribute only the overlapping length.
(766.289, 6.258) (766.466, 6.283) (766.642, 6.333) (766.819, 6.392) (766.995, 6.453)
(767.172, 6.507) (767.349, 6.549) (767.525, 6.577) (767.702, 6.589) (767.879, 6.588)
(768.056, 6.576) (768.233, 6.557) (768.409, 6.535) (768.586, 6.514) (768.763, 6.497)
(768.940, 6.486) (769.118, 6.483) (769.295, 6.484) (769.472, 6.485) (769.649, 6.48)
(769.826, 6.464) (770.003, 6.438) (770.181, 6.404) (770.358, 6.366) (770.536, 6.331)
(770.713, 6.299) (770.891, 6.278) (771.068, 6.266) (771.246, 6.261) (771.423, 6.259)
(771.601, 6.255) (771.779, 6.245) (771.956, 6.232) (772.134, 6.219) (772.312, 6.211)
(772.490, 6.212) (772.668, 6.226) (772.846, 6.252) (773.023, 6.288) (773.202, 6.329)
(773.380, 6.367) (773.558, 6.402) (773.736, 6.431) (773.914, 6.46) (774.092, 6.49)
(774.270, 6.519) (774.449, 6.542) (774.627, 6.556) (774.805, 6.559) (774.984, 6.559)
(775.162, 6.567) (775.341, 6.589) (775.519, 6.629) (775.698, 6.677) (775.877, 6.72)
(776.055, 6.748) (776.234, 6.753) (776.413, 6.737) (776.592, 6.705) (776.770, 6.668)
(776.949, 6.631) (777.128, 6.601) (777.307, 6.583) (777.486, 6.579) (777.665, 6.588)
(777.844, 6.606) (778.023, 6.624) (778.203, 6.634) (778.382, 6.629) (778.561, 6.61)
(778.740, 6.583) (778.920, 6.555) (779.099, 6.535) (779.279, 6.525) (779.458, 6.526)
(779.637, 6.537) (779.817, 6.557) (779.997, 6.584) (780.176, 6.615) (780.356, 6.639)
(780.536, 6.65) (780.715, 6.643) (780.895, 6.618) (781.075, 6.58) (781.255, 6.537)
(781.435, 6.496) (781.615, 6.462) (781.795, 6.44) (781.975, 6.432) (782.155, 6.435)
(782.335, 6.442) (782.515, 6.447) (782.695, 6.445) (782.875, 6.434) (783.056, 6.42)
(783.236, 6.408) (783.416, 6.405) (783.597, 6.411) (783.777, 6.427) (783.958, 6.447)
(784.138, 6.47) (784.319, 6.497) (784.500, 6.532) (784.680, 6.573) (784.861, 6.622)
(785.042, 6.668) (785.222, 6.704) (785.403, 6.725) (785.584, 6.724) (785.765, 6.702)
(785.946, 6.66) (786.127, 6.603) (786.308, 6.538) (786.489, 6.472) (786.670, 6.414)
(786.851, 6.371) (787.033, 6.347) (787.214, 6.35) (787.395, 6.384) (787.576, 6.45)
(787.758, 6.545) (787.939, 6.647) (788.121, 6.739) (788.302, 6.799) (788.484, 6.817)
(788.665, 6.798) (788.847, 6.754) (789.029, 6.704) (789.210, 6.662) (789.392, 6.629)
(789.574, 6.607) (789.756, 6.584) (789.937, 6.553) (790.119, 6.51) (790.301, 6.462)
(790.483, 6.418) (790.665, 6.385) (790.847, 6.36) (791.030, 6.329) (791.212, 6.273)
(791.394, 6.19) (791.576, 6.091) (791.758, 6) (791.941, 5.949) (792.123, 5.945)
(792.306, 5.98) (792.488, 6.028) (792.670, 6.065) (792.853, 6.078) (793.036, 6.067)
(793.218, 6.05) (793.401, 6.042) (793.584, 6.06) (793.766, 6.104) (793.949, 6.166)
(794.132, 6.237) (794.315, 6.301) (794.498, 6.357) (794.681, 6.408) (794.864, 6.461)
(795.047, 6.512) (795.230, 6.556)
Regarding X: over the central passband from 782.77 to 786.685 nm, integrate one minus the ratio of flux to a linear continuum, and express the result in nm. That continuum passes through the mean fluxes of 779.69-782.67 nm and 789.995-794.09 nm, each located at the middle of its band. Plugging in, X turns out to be -0.08 nm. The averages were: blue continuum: 6.53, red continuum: 6.16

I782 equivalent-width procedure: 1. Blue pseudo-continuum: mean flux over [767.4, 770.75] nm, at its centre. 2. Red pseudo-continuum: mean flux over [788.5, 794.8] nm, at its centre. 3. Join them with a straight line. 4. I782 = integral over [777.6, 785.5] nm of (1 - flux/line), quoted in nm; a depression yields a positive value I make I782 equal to -0.19 nm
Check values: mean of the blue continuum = 6.49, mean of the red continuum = 6.3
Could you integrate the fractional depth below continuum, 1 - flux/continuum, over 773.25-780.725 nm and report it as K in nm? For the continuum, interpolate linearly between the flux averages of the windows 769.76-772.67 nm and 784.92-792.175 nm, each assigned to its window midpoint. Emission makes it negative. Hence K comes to -0.27 nm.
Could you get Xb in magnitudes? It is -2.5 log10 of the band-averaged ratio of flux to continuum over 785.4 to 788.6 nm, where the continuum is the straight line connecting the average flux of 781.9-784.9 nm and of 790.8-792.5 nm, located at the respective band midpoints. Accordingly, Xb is -0.04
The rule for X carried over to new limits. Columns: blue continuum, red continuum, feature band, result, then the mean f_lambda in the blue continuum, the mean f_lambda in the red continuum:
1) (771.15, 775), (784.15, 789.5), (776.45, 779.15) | -0.07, 6.35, 6.6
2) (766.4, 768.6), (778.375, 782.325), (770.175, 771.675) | 0.05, 6.5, 6.55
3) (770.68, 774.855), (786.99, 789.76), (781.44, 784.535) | 0.04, 6.34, 6.62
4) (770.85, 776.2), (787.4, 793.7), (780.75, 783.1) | -0.03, 6.42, 6.37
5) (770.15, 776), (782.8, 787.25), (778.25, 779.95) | -0.03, 6.4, 6.52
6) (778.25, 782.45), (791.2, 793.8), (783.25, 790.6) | -0.33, 6.55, 6.06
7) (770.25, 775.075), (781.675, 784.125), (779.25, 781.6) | -0.06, 6.35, 6.43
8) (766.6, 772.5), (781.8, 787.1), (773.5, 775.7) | -0.03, 6.41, 6.51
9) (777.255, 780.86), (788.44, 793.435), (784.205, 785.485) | -0.03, 6.59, 6.33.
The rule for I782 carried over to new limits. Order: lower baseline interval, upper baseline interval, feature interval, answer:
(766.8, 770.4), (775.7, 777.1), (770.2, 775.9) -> 0.20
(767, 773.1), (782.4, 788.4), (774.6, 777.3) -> -0.08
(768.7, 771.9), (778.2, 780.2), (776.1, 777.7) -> -0.03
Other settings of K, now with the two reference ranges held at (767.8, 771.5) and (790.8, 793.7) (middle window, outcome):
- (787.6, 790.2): -0.221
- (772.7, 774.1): 0.002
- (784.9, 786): -0.089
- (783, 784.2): -0.040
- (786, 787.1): -0.052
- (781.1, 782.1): -0.036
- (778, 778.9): -0.045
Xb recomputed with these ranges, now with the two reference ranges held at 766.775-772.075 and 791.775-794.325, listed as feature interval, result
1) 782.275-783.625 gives -0.04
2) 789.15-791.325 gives -0.06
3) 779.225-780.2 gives -0.05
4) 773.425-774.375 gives -0.02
